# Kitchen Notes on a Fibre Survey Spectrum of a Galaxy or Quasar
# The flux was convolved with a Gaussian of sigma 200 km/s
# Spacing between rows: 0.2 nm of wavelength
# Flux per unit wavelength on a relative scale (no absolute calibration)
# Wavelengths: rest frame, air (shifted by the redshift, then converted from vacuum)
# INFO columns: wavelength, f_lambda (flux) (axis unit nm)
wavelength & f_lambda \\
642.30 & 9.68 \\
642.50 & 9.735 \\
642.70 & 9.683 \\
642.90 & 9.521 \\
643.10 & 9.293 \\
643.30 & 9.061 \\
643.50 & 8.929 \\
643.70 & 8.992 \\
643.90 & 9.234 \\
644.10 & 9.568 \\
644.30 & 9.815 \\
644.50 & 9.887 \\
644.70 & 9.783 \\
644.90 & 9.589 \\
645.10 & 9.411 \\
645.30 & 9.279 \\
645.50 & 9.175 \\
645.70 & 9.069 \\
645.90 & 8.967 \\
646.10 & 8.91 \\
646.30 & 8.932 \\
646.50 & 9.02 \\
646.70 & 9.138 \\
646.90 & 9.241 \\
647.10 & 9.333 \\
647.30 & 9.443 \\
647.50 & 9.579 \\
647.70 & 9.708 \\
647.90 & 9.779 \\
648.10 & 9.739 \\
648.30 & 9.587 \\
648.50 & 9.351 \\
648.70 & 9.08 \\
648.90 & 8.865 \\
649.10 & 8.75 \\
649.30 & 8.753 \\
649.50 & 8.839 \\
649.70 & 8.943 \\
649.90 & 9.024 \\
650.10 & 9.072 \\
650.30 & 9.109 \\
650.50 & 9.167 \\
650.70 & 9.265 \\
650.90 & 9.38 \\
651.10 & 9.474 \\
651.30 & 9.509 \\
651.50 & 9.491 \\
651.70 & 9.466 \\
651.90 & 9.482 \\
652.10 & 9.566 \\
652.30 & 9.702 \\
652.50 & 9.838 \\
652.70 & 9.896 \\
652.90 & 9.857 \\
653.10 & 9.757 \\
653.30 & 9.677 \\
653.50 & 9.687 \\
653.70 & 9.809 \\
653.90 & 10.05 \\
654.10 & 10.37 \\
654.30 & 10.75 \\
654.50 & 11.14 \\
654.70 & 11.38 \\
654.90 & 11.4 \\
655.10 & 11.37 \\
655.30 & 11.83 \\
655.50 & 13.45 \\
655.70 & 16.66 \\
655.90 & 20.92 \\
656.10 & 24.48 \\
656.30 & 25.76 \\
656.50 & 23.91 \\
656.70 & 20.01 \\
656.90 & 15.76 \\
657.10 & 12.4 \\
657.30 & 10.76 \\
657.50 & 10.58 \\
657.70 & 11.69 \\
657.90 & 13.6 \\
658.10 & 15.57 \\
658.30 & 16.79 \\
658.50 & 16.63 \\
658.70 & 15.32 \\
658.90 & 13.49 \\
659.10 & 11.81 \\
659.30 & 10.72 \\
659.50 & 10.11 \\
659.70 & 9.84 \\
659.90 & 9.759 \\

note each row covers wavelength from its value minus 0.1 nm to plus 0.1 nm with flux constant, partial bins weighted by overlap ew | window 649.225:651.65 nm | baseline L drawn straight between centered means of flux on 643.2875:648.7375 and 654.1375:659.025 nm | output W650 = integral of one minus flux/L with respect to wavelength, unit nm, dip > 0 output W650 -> 0.54 nm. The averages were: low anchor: 9.35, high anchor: 15.2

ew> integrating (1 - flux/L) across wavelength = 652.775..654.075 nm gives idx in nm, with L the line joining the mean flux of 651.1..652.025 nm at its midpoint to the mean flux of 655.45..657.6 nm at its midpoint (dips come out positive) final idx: 0.283 nm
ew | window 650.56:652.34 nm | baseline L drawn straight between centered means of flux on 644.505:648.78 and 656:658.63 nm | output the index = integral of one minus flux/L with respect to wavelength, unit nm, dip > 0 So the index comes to 0.45 nm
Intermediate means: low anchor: 9.35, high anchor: 16.7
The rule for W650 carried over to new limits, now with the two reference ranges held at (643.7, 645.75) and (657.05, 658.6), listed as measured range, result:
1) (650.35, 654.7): 0.76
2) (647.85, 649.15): 0.16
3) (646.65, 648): 0.11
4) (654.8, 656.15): -0.27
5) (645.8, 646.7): 0.09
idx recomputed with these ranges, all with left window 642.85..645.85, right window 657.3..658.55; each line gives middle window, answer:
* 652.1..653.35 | 0.239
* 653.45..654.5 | 0.189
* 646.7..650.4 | 0.511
